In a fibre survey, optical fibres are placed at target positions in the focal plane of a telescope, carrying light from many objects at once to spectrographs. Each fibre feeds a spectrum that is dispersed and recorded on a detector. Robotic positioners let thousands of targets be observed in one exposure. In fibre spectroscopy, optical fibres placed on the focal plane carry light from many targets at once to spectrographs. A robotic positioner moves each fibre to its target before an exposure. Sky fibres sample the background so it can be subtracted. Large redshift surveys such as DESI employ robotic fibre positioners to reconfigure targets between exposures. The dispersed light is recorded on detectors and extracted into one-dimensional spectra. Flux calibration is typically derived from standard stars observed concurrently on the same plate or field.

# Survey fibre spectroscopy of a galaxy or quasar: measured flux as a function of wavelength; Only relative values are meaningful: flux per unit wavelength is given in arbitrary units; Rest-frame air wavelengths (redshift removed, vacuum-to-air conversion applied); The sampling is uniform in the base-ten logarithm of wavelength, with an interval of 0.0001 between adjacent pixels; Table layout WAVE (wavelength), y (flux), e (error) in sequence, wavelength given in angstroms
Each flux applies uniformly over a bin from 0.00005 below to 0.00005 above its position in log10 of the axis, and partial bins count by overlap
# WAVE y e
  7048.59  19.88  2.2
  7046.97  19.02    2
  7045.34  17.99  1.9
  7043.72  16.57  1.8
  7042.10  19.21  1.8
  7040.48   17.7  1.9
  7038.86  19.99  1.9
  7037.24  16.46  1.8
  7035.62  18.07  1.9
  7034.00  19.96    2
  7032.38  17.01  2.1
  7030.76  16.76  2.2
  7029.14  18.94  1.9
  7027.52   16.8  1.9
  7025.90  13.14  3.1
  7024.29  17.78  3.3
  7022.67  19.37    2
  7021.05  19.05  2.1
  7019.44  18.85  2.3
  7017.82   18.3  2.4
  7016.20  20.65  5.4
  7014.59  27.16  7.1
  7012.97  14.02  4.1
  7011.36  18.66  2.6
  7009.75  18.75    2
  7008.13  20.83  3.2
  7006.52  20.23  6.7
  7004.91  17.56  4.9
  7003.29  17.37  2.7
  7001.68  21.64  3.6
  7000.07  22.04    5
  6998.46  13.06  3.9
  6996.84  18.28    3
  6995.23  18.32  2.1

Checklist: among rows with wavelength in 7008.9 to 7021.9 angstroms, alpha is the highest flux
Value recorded 27.16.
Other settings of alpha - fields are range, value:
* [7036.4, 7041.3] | 19.99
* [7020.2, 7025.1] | 19.37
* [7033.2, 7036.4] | 19.96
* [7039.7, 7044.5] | 19.21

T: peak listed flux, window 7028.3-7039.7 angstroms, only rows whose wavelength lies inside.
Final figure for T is 19.99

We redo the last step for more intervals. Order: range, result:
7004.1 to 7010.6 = 20.83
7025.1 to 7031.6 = 18.94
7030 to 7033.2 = 17.01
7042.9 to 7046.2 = 17.99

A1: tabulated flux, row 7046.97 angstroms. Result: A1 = 19.02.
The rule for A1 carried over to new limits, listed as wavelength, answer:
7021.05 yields 19.05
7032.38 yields 17.01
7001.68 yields 21.64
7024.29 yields 17.78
